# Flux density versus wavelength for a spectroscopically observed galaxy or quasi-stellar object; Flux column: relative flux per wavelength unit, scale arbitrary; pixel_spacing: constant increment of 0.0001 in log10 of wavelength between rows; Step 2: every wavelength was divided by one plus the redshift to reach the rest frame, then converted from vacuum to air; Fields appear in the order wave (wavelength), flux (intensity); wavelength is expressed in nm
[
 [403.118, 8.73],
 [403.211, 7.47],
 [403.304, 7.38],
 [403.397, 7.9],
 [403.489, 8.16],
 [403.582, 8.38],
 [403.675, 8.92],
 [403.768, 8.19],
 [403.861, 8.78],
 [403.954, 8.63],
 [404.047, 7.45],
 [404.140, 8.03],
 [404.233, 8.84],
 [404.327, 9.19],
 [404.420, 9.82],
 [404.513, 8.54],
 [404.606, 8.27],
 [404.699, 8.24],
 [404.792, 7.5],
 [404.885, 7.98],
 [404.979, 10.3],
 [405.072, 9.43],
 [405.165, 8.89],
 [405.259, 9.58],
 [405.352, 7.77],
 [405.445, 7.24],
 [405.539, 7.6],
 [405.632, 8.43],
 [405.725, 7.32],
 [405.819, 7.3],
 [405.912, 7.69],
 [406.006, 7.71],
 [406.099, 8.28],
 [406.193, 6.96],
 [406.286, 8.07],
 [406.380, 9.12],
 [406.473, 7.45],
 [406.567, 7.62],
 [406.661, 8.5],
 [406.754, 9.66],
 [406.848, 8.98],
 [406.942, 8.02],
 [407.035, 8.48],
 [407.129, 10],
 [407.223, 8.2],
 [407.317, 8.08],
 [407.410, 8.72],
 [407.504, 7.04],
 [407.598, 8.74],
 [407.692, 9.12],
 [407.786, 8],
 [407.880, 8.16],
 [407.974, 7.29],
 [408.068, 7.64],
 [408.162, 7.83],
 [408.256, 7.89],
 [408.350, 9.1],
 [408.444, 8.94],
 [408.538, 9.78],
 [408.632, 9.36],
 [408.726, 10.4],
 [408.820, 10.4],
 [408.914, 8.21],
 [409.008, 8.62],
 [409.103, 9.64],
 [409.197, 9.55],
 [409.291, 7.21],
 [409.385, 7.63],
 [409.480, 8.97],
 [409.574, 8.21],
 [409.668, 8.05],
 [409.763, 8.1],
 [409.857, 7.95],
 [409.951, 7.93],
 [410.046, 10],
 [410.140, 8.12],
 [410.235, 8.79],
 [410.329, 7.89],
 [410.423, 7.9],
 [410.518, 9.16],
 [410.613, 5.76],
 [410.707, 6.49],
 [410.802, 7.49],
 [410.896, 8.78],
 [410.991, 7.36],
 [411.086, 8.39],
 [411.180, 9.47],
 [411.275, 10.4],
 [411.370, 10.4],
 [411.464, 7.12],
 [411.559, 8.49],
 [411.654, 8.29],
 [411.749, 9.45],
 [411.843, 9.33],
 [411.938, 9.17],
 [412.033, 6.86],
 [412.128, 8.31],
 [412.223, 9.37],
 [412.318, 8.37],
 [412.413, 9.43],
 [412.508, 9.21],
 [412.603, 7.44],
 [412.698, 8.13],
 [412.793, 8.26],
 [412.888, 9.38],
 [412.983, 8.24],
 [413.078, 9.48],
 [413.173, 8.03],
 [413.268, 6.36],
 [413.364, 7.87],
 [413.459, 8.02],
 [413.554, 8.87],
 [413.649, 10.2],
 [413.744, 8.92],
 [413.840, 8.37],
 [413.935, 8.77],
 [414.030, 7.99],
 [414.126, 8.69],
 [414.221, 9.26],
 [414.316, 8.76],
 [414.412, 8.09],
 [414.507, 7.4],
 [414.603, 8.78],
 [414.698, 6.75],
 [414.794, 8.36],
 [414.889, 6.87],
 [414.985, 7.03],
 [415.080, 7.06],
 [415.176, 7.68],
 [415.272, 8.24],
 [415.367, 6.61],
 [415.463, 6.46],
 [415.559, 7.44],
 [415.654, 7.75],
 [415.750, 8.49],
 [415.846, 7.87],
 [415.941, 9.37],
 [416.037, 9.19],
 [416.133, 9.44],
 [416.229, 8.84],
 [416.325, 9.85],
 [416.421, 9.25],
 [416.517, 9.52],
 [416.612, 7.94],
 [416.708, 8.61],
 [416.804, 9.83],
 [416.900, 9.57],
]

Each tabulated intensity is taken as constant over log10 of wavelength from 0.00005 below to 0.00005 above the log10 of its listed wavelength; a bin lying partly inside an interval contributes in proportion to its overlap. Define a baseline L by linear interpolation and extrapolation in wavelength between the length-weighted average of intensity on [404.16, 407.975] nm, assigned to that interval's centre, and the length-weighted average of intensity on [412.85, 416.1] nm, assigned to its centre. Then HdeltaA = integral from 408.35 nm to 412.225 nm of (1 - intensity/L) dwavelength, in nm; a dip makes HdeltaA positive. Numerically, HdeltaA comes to -0.15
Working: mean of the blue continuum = 8.35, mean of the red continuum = 8.14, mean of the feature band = 8.58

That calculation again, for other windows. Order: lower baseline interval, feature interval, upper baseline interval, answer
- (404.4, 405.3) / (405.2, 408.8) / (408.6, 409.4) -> 0.245 nm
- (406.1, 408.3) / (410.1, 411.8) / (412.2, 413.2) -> 0.042 nm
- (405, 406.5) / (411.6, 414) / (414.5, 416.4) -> -0.159 nm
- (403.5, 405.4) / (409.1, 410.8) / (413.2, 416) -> 0.034 nm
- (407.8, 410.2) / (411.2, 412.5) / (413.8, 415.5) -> -0.103 nm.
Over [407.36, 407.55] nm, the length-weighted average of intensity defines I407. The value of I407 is 7.91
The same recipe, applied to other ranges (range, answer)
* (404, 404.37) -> 8.35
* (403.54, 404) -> 8.58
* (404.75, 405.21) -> 8.83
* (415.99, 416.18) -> 9.31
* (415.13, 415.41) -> 7.53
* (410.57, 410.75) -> 6.14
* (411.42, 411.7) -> 7.96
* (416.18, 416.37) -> 9.32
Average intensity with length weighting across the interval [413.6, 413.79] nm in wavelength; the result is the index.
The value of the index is 9.58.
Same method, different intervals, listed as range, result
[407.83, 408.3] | 7.76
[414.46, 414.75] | 7.64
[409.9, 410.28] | 8.69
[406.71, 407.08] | 8.78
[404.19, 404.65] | 8.93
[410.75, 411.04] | 7.84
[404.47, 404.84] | 8.15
